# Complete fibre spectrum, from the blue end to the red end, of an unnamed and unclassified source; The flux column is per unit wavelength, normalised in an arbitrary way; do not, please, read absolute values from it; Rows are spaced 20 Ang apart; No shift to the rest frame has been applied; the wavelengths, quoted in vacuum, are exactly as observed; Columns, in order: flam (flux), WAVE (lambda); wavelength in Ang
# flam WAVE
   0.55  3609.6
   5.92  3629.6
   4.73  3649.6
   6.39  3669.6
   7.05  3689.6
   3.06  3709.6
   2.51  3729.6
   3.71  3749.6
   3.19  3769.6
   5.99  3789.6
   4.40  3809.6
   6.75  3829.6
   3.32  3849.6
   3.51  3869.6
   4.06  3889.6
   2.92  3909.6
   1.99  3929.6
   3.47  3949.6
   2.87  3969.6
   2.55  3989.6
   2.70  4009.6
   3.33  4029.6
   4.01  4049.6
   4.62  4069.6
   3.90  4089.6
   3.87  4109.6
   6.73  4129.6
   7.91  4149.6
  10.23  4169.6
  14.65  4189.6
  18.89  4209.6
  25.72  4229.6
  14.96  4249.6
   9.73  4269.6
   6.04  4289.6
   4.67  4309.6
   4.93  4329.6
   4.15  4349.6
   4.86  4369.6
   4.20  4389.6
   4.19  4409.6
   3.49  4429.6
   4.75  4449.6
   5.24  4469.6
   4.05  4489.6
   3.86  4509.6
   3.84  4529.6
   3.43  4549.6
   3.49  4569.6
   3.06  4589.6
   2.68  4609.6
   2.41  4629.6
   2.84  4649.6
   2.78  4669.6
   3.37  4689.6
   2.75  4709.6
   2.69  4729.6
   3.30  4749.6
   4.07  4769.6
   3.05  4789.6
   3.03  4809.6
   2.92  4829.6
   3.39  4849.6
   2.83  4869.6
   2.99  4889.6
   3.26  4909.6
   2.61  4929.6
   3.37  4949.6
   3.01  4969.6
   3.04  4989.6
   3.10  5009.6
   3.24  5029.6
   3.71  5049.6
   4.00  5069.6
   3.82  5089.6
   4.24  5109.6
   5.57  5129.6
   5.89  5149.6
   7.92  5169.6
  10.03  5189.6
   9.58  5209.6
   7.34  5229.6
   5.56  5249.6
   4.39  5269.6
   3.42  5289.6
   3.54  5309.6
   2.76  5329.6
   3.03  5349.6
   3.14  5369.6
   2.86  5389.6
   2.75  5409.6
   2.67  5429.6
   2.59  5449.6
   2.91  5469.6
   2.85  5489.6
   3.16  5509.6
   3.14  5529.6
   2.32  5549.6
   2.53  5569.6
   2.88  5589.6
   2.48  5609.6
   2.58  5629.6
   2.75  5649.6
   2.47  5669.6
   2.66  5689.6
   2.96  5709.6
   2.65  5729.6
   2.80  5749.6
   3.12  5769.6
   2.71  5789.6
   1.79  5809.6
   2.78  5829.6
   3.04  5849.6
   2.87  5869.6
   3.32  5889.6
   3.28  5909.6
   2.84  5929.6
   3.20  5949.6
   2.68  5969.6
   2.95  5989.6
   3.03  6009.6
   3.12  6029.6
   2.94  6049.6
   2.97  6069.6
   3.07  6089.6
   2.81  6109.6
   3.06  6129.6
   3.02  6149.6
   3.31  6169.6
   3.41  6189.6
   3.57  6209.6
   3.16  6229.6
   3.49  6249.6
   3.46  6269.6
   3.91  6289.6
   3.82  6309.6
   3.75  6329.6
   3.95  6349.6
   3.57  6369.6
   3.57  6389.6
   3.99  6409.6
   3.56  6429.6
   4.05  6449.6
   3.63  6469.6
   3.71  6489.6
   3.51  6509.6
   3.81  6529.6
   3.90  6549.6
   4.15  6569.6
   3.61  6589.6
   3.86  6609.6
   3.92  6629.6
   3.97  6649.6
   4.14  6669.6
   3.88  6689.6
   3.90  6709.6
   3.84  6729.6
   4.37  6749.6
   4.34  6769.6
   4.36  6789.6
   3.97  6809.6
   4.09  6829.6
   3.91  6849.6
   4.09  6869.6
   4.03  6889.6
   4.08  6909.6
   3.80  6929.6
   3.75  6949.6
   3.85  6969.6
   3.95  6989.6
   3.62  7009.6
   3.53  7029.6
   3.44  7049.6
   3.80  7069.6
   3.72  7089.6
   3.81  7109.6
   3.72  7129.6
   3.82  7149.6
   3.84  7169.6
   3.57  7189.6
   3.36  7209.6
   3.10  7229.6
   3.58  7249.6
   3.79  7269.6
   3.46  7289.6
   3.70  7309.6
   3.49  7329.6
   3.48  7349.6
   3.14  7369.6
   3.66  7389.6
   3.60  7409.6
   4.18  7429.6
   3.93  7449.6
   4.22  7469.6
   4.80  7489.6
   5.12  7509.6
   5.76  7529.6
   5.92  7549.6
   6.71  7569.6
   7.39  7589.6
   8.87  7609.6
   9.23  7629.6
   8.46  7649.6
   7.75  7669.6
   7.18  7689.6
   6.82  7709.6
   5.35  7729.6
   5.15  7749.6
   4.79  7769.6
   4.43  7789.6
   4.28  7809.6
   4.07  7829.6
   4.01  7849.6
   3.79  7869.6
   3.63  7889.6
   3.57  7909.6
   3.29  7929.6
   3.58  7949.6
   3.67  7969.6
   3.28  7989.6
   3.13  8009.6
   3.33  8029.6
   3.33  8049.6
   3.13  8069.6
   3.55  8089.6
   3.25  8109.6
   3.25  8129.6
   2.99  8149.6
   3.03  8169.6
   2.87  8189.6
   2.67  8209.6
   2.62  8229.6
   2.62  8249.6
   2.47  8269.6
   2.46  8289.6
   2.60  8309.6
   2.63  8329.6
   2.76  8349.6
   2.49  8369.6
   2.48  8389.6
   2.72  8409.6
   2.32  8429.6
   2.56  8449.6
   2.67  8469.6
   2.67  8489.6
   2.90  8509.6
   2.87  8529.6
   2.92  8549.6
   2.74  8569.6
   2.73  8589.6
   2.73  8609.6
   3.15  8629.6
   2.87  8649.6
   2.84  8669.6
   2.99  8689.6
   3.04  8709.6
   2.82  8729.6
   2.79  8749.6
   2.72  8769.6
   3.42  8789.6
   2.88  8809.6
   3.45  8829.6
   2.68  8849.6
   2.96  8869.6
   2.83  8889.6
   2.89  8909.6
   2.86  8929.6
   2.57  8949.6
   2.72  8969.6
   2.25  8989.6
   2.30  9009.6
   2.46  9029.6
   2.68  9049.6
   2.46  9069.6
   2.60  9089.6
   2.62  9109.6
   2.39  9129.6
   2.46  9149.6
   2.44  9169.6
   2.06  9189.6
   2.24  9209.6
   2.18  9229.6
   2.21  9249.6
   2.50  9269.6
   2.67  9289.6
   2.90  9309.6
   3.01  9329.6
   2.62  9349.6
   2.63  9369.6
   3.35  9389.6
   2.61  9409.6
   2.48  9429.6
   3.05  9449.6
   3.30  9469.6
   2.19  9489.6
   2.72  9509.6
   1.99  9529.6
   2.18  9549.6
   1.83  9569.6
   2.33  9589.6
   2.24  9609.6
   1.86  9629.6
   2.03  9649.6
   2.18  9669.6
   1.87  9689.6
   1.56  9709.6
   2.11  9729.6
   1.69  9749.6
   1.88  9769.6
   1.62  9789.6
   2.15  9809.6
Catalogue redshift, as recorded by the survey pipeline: 1.73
